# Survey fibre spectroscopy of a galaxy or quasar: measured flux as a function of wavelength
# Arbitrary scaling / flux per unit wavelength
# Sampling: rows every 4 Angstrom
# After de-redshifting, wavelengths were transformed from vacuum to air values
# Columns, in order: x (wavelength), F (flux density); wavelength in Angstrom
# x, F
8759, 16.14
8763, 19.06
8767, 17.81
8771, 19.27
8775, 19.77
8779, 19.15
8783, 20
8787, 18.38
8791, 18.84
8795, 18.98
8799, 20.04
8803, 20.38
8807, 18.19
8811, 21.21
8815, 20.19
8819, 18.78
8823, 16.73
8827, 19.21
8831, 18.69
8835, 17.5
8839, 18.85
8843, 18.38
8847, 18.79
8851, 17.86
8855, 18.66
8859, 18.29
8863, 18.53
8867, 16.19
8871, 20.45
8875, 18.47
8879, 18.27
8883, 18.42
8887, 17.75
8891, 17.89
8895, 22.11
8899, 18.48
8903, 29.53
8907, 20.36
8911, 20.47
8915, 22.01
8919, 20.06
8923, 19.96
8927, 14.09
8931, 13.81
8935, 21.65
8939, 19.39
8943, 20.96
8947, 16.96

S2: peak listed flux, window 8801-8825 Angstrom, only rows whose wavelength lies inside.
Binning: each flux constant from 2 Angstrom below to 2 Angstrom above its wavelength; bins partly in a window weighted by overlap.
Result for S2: 21.21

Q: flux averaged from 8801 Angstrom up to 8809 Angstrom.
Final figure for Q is 19.3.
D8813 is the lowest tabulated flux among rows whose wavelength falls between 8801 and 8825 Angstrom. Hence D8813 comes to 16.73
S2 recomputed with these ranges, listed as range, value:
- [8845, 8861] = 18.79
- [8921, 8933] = 19.96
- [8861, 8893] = 20.45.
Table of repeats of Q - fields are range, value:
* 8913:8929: 19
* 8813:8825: 18.6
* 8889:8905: 22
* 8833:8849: 18.4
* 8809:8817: 20.7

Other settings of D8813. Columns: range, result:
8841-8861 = 17.86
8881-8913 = 17.75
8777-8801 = 18.38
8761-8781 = 17.81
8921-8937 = 13.81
